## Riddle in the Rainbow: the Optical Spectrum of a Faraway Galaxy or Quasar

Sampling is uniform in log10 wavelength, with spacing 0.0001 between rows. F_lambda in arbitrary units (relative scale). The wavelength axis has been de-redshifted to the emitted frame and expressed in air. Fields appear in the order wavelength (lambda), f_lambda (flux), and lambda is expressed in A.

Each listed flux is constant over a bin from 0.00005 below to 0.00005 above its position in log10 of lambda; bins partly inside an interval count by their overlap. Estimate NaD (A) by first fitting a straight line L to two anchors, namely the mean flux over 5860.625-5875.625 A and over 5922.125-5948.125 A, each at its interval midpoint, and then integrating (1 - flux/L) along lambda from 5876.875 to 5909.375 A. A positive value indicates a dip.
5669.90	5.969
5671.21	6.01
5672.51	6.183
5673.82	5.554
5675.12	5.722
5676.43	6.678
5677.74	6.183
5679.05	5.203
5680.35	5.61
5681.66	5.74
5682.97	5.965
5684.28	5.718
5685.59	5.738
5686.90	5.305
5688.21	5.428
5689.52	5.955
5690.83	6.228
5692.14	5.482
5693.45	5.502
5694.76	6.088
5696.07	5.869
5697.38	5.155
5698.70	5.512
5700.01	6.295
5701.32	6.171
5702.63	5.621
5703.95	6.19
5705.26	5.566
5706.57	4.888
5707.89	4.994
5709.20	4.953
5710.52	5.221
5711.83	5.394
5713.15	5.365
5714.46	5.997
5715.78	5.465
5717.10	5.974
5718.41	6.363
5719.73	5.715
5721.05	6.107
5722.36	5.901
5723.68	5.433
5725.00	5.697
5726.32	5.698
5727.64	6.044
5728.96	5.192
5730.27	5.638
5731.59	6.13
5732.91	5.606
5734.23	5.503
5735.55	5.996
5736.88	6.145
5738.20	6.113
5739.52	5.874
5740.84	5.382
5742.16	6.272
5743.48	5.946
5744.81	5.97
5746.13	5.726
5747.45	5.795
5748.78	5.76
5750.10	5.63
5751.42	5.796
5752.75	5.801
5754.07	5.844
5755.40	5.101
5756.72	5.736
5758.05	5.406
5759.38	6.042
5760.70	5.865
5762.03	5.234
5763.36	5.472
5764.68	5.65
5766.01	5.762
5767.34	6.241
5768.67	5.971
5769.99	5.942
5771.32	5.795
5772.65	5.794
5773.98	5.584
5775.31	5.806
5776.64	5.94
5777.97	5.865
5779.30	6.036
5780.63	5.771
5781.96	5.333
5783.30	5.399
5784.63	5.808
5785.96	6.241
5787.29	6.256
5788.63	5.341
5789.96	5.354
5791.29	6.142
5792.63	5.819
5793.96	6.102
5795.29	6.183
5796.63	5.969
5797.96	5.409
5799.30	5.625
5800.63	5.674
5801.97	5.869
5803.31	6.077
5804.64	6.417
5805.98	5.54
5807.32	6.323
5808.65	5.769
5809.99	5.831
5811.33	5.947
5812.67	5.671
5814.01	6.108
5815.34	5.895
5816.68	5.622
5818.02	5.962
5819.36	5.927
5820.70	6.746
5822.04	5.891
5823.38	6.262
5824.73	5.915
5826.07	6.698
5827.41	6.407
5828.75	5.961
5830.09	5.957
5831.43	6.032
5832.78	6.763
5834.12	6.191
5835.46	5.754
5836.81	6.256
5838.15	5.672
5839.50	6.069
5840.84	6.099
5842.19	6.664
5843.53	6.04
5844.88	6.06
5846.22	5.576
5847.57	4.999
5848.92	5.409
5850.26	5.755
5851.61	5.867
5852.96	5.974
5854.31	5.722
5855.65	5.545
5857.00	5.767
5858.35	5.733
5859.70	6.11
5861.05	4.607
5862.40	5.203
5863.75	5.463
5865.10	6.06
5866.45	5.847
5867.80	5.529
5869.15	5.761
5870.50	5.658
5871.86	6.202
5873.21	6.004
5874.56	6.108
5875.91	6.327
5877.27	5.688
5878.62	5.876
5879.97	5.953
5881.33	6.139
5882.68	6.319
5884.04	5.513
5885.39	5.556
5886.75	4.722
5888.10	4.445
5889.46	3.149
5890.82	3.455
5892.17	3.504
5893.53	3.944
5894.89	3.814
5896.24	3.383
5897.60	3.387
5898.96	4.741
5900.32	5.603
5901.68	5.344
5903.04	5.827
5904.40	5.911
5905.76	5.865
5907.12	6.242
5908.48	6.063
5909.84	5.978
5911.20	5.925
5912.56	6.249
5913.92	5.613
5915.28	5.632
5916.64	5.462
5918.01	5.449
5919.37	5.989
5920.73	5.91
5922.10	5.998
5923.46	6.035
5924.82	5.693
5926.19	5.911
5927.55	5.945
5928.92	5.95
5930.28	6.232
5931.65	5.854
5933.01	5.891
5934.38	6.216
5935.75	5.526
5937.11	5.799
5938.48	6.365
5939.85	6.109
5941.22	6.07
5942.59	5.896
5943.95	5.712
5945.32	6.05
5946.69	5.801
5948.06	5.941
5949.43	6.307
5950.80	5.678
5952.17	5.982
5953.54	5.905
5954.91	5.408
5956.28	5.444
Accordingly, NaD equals 4.4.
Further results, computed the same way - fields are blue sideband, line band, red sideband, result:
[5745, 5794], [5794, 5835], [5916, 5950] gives -1.5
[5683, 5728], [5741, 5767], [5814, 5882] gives 0.1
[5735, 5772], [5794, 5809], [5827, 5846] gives 0.2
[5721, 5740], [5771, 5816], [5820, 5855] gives 0.7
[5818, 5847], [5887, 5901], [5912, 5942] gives 4.7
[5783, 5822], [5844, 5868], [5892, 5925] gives 0.0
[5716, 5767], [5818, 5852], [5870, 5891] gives -2.8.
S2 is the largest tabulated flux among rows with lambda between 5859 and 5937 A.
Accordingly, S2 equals 6.327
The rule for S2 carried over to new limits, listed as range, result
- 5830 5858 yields 6.763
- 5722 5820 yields 6.417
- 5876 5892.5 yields 6.319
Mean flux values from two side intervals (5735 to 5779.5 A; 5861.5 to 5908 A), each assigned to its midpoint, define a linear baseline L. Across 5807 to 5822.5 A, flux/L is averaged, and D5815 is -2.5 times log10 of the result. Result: -0.08 mag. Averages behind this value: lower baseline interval 5.8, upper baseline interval 5.25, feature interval 5.97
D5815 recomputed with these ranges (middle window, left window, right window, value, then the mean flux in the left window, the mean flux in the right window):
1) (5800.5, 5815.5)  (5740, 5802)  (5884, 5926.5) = -0.06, 5.78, 5.19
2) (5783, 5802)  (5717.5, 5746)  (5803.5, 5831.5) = 0.03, 5.84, 6.04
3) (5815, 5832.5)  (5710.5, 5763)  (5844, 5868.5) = -0.08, 5.75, 5.63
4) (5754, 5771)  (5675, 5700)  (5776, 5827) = 0.03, 5.75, 5.92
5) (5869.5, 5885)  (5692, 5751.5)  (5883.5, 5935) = -0.11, 5.72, 5.33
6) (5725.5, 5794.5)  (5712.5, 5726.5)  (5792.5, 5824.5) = 0.02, 5.8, 5.95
